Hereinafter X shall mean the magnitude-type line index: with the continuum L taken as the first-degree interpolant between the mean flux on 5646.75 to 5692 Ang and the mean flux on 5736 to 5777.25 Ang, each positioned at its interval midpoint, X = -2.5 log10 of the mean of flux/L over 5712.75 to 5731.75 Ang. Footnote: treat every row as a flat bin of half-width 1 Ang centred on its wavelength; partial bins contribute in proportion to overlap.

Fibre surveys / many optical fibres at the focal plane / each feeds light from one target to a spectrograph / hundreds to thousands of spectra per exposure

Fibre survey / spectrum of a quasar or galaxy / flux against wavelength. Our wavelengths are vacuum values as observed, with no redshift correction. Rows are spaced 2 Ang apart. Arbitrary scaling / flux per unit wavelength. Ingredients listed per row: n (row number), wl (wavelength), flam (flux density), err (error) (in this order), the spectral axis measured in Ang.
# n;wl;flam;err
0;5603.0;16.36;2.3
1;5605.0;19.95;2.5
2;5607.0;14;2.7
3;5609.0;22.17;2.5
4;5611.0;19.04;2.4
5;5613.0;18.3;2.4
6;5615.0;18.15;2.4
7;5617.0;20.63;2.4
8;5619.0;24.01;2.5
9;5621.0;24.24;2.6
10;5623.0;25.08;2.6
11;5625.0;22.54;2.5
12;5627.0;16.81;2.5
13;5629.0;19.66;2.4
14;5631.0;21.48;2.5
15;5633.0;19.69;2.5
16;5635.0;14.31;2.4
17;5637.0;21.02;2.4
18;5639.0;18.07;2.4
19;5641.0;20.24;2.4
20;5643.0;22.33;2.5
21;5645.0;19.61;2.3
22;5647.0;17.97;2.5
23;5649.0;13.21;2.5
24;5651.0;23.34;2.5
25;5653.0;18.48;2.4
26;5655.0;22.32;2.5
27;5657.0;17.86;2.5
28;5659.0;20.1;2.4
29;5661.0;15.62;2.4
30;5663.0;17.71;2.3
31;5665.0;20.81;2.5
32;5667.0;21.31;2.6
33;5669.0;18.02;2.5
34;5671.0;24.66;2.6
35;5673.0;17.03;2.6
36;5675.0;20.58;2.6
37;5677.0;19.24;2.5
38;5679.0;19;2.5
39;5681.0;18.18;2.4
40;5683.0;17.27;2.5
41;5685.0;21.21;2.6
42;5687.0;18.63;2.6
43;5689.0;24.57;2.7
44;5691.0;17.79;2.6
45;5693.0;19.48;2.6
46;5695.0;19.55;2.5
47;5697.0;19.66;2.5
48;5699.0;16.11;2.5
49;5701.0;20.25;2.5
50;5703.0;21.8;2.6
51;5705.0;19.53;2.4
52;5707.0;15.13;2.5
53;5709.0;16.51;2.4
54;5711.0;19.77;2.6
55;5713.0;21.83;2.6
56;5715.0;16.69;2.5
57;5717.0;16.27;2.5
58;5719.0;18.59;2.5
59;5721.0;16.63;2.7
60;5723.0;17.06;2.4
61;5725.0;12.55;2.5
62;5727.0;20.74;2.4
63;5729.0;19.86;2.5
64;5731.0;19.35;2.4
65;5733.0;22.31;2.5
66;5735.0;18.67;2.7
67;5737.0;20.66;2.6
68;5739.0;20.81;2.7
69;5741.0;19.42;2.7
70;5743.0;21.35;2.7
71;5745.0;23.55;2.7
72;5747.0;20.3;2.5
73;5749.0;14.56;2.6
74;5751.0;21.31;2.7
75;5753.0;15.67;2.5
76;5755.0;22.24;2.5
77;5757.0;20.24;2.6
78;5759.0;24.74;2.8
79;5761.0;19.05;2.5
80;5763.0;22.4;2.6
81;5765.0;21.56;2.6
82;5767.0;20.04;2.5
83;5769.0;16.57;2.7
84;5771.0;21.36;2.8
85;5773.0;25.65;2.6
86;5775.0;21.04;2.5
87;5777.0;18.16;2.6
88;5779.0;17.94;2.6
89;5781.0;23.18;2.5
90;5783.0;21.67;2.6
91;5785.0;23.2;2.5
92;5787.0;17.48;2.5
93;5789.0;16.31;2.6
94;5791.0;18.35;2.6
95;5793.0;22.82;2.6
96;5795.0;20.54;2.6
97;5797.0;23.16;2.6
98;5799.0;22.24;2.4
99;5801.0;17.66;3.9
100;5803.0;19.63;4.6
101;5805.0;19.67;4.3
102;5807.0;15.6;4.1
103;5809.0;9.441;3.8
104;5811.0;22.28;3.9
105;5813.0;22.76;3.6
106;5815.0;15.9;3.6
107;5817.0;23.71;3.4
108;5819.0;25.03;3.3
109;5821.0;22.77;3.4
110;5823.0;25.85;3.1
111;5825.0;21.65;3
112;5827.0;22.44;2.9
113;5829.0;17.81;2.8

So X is 0.13 mag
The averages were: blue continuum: 19.4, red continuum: 20.6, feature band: 17.8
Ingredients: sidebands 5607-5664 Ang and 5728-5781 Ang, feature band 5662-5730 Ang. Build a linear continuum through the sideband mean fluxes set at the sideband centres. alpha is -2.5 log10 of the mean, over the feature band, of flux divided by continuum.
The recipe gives 0.06 mag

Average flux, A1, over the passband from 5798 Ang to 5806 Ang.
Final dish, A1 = 19.8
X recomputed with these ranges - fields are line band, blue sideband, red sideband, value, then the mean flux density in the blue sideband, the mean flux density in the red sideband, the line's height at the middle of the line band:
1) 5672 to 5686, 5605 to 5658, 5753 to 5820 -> 0.06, 19.8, 20.3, 19.9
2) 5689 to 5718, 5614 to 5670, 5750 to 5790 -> 0.07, 19.8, 20.5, 20.1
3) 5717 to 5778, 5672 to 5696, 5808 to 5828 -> 0.02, 19.4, 21.2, 20.2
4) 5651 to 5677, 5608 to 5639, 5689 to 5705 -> 0.02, 20.4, 19.6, 20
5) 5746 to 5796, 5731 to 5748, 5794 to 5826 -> 0.02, 20.8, 20.5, 20.7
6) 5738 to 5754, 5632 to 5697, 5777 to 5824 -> 0.02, 19.4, 20.3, 19.9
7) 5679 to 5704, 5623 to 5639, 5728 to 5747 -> 0.04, 19.6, 20.6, 20.2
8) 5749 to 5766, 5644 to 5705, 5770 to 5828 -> -0.02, 19.4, 20.6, 20.2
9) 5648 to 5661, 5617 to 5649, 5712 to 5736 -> 0.05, 20.2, 18.4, 19.8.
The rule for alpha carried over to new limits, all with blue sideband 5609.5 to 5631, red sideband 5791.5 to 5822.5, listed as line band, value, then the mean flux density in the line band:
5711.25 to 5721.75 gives 0.14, 18.2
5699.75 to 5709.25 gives 0.10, 18.7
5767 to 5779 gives 0.01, 20.3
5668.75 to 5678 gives 0.04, 20.1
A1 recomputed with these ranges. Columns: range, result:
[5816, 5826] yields 23.8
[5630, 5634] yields 20.6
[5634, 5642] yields 18.4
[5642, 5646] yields 21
